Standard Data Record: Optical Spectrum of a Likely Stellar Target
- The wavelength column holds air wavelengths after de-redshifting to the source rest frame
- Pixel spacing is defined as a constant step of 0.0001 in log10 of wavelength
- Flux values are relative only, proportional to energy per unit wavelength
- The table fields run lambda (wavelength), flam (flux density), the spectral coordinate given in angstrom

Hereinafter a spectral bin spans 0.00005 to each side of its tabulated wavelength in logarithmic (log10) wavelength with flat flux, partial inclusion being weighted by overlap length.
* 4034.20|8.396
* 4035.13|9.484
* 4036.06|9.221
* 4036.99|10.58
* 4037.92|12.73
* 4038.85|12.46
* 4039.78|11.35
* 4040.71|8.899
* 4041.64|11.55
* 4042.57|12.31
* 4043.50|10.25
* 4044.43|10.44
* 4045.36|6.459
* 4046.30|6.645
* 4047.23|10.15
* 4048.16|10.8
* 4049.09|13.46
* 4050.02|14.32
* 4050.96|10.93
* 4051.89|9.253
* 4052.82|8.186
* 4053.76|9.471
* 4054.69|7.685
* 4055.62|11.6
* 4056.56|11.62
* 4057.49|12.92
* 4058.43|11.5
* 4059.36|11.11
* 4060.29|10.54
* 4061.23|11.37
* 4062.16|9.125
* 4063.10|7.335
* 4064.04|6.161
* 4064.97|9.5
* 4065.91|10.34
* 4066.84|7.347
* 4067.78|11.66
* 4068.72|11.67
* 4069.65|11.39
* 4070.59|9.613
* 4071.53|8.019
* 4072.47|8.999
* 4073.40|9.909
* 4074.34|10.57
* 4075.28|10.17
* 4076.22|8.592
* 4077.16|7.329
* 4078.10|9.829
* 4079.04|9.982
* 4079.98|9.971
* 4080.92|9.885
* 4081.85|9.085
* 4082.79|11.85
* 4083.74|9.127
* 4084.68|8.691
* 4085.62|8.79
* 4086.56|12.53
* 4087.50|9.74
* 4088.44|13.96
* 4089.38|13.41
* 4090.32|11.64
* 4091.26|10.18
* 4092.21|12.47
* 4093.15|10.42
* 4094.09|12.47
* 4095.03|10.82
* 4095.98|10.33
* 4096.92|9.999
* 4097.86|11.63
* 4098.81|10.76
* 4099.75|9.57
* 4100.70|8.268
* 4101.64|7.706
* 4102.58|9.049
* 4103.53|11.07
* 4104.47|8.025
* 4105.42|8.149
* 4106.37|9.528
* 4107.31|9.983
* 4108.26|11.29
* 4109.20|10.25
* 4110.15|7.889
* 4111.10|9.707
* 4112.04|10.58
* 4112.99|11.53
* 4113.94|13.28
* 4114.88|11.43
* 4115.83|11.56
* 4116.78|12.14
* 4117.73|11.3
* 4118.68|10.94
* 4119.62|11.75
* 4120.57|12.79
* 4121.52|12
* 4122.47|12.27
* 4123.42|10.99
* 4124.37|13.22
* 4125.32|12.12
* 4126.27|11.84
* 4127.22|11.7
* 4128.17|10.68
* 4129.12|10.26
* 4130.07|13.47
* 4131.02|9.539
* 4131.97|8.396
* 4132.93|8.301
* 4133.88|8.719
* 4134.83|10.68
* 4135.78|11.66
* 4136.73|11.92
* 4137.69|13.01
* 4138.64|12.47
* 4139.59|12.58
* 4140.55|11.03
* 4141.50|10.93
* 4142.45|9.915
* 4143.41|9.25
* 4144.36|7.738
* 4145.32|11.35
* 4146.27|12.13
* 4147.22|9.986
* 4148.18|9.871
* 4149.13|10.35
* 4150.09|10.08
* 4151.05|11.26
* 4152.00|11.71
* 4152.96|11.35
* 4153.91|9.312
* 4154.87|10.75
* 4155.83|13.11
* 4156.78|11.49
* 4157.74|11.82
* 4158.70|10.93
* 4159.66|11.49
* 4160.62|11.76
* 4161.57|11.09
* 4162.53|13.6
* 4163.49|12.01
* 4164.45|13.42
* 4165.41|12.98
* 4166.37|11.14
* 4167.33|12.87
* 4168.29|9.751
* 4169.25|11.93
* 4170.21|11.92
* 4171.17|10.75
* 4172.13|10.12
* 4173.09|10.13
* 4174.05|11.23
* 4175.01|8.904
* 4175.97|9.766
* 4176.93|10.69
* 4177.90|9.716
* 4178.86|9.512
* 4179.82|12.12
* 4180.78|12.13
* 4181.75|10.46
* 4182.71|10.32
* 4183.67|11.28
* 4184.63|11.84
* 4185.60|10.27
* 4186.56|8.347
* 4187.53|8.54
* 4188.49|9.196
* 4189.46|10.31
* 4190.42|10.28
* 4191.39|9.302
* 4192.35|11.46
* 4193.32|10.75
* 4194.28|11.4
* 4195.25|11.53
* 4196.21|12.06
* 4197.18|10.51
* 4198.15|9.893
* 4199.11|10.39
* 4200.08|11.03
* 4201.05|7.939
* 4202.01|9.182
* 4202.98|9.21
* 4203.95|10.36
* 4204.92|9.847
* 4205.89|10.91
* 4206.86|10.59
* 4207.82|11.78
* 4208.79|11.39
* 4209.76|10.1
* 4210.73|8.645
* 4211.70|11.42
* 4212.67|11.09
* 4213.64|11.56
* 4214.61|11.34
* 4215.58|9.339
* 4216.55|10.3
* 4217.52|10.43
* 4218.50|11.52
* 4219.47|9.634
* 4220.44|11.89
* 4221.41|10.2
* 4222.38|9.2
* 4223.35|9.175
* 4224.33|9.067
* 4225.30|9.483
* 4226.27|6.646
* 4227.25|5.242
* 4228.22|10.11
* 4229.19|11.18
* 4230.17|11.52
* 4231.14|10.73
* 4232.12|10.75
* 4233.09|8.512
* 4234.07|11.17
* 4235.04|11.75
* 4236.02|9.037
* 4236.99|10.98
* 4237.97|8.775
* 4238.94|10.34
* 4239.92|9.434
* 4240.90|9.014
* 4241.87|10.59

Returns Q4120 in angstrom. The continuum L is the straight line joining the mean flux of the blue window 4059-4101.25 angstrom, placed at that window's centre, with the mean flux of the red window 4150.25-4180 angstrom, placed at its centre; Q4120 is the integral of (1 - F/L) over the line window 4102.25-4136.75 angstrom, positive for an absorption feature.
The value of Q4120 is -0.5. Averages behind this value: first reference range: 10.1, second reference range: 11.2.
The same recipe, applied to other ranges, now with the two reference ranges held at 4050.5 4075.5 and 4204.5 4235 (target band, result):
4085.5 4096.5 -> -1.66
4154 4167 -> -2.34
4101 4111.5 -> 0.72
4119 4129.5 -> -1.85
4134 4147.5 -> -1.28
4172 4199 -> -0.83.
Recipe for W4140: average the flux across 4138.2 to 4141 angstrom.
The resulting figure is 12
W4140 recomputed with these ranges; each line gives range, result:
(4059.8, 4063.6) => 9.57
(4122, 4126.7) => 12.1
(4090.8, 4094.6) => 11.4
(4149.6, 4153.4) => 11.1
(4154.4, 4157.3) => 11.8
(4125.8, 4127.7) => 11.8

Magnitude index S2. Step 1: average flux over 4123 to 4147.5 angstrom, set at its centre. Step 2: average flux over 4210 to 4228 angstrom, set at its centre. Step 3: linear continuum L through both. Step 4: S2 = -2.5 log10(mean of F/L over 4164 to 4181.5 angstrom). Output -0.06 mag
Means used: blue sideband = 10.9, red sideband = 9.79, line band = 11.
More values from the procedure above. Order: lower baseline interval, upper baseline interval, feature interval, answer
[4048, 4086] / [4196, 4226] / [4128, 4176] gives -0.089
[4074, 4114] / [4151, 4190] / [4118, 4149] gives -0.043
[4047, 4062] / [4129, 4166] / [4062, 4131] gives 0.056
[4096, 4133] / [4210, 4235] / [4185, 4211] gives -0.004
